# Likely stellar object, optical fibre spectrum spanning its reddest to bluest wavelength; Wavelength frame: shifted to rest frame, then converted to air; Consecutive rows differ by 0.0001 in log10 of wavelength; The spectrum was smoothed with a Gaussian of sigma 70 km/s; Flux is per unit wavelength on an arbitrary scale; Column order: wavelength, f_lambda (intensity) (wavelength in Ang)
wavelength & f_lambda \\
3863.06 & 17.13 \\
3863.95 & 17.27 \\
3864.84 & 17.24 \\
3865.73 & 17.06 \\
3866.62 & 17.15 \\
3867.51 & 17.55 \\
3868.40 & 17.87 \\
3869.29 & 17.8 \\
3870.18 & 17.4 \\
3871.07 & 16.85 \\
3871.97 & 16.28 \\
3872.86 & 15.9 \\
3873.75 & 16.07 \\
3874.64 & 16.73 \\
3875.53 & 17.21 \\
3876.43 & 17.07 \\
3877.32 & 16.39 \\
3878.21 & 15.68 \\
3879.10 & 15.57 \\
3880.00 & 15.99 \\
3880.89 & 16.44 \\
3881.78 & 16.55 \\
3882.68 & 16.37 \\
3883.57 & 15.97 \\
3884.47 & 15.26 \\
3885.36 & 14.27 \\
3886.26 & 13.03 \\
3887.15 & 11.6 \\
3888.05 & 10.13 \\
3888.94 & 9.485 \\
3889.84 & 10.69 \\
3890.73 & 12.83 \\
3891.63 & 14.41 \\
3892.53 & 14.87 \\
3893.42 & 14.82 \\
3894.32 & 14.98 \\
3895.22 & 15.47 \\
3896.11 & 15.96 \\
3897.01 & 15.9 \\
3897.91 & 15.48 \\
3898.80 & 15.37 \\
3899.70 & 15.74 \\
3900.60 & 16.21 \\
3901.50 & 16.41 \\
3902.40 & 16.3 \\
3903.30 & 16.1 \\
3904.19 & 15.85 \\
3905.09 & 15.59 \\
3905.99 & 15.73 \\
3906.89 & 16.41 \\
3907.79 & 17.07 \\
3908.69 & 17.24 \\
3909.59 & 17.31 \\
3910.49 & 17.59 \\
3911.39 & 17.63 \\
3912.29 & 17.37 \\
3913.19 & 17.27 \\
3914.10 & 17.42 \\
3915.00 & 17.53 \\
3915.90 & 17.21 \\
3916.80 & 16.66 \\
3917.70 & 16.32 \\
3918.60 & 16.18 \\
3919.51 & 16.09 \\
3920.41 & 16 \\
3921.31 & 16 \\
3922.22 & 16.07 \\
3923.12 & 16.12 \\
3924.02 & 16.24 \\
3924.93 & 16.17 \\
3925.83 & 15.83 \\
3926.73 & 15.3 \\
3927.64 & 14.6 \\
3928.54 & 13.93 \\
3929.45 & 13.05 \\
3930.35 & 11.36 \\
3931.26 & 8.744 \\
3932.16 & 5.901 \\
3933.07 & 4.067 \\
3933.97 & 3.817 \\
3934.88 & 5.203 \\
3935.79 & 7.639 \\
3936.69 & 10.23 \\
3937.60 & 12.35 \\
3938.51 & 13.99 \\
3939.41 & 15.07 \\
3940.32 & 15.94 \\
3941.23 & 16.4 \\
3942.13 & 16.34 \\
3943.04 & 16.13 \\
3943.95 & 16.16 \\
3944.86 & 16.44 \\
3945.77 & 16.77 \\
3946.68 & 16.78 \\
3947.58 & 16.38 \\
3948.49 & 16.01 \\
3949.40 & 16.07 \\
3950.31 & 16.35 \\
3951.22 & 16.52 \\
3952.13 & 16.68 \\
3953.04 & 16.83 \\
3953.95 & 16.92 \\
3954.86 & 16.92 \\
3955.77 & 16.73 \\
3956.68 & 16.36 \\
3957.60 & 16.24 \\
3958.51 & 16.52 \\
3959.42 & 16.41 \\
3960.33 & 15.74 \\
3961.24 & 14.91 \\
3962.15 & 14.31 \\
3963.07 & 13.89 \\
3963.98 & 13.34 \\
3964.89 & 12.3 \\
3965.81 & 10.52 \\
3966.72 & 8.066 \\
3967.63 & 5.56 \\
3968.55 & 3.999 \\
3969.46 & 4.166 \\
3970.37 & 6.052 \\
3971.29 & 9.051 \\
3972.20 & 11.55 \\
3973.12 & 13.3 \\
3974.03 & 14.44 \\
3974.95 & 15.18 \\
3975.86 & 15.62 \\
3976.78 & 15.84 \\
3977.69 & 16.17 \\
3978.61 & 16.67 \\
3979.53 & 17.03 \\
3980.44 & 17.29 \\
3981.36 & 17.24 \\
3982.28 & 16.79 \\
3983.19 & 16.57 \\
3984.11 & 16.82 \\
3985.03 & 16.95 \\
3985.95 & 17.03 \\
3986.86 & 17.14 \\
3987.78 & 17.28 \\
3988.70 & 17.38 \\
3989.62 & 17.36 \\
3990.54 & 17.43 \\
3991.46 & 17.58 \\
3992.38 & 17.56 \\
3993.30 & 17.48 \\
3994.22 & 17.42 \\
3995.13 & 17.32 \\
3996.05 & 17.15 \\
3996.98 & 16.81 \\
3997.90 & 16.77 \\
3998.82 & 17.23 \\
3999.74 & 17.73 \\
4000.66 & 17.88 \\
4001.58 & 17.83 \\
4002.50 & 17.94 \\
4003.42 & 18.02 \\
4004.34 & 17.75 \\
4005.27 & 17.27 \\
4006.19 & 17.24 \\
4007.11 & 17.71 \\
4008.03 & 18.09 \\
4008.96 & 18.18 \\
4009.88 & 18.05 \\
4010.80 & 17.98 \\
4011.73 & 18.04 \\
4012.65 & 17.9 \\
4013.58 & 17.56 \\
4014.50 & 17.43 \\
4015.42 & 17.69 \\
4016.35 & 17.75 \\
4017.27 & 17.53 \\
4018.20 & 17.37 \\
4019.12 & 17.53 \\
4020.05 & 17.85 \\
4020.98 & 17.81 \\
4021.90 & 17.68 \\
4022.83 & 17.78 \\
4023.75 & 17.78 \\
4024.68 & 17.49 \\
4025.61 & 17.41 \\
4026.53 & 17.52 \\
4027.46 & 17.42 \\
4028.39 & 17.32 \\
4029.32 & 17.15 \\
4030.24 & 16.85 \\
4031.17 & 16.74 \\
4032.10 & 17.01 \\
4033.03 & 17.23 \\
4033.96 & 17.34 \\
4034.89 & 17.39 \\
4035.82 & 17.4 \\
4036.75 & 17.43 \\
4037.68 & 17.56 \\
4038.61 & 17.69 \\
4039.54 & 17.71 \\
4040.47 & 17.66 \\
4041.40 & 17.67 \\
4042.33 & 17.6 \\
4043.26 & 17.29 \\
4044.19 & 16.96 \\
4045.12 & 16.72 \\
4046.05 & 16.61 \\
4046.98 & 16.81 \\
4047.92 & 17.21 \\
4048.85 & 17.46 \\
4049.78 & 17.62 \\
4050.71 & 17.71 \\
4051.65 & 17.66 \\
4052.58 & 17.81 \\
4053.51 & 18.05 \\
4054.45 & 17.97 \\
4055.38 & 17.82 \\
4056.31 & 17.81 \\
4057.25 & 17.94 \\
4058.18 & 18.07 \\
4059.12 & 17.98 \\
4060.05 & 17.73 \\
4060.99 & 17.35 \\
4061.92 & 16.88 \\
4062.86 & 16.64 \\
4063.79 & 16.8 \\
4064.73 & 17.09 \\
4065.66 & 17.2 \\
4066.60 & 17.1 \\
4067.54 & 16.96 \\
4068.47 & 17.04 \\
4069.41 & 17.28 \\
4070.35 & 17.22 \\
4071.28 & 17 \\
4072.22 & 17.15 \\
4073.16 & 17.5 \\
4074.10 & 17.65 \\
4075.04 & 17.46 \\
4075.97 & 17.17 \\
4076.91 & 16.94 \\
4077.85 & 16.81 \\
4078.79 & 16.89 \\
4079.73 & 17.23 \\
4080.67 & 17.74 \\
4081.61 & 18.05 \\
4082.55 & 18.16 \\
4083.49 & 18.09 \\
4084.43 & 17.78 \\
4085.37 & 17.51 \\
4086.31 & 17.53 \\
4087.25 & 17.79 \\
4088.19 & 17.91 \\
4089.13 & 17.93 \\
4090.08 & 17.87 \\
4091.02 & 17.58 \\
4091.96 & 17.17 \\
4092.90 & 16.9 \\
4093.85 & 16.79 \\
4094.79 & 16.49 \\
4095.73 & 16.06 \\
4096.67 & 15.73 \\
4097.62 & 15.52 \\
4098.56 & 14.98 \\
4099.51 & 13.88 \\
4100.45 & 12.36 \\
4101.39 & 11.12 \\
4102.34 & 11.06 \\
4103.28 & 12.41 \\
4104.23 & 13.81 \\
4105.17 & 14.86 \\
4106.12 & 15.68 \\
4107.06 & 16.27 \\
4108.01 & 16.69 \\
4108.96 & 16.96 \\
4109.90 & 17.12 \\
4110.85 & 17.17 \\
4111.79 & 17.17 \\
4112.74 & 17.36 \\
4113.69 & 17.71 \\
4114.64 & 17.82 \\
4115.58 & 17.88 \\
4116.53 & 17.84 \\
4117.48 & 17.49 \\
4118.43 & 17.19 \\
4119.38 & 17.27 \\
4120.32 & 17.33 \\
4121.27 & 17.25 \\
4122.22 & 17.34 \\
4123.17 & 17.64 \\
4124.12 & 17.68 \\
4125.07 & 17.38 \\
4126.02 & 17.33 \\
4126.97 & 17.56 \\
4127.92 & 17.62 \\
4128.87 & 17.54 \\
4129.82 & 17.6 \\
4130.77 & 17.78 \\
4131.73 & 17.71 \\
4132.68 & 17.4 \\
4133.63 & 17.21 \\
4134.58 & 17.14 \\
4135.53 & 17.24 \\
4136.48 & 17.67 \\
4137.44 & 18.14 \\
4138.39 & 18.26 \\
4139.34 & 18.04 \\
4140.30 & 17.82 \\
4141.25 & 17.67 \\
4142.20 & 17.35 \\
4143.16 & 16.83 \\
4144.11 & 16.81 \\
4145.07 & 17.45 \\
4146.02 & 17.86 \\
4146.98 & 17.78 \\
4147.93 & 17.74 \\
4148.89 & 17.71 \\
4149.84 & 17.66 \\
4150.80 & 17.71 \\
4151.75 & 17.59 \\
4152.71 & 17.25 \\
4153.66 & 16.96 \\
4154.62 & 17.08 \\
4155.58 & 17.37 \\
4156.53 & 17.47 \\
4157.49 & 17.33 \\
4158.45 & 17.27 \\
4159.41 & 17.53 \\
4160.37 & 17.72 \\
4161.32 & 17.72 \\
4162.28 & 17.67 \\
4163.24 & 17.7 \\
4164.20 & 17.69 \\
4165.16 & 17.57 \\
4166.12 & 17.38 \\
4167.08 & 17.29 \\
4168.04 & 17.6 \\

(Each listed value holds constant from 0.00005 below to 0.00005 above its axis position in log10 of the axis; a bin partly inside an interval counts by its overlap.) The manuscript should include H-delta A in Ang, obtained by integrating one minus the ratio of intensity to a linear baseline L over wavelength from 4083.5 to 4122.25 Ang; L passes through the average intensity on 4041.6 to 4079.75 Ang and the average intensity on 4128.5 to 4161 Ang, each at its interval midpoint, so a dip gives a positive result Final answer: 2.4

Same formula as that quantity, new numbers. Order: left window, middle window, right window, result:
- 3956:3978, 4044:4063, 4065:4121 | -2.64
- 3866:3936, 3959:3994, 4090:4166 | 3.02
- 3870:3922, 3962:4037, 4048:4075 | 3.24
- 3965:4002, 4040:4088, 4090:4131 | -4.74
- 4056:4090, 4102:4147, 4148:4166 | 1.07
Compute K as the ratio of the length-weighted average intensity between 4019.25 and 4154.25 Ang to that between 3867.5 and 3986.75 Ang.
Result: 1.16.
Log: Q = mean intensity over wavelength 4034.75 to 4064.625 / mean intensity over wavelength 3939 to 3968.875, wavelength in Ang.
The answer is 1.17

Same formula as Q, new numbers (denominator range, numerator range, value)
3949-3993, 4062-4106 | 1.12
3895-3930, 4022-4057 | 1.08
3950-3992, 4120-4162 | 1.20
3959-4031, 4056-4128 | 1.05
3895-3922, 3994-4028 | 1.07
